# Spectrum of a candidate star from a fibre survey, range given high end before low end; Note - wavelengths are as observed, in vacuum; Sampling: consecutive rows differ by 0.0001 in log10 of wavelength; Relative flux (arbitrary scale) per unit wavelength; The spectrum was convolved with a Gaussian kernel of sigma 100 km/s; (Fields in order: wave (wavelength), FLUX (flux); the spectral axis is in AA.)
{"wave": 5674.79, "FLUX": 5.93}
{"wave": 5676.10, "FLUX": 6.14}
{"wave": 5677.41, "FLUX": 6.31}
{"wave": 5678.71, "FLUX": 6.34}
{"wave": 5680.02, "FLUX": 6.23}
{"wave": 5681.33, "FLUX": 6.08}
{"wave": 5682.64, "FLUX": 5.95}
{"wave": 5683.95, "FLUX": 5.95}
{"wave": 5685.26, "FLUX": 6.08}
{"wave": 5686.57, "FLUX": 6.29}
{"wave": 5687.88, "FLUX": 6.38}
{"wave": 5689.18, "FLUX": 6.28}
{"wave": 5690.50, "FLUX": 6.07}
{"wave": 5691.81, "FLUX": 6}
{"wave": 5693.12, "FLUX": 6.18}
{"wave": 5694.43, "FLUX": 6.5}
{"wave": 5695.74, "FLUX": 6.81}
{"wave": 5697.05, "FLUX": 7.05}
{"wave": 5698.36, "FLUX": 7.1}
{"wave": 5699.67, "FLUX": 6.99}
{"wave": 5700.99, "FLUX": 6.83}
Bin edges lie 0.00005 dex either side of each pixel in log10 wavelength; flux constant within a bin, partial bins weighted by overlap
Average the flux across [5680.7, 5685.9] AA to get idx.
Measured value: 6.01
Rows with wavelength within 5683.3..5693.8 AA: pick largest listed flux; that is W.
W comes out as 6.38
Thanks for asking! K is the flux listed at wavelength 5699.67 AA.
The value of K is 6.99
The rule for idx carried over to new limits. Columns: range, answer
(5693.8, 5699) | 6.87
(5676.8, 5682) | 6.24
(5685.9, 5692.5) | 6.2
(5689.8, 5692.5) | 6.02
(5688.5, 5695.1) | 6.21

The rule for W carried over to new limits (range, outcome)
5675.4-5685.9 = 6.34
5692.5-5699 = 7.1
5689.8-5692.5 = 6.07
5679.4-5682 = 6.23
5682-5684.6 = 5.95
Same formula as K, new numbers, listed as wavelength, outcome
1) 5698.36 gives 7.1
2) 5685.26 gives 6.08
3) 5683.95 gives 5.95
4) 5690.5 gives 6.07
